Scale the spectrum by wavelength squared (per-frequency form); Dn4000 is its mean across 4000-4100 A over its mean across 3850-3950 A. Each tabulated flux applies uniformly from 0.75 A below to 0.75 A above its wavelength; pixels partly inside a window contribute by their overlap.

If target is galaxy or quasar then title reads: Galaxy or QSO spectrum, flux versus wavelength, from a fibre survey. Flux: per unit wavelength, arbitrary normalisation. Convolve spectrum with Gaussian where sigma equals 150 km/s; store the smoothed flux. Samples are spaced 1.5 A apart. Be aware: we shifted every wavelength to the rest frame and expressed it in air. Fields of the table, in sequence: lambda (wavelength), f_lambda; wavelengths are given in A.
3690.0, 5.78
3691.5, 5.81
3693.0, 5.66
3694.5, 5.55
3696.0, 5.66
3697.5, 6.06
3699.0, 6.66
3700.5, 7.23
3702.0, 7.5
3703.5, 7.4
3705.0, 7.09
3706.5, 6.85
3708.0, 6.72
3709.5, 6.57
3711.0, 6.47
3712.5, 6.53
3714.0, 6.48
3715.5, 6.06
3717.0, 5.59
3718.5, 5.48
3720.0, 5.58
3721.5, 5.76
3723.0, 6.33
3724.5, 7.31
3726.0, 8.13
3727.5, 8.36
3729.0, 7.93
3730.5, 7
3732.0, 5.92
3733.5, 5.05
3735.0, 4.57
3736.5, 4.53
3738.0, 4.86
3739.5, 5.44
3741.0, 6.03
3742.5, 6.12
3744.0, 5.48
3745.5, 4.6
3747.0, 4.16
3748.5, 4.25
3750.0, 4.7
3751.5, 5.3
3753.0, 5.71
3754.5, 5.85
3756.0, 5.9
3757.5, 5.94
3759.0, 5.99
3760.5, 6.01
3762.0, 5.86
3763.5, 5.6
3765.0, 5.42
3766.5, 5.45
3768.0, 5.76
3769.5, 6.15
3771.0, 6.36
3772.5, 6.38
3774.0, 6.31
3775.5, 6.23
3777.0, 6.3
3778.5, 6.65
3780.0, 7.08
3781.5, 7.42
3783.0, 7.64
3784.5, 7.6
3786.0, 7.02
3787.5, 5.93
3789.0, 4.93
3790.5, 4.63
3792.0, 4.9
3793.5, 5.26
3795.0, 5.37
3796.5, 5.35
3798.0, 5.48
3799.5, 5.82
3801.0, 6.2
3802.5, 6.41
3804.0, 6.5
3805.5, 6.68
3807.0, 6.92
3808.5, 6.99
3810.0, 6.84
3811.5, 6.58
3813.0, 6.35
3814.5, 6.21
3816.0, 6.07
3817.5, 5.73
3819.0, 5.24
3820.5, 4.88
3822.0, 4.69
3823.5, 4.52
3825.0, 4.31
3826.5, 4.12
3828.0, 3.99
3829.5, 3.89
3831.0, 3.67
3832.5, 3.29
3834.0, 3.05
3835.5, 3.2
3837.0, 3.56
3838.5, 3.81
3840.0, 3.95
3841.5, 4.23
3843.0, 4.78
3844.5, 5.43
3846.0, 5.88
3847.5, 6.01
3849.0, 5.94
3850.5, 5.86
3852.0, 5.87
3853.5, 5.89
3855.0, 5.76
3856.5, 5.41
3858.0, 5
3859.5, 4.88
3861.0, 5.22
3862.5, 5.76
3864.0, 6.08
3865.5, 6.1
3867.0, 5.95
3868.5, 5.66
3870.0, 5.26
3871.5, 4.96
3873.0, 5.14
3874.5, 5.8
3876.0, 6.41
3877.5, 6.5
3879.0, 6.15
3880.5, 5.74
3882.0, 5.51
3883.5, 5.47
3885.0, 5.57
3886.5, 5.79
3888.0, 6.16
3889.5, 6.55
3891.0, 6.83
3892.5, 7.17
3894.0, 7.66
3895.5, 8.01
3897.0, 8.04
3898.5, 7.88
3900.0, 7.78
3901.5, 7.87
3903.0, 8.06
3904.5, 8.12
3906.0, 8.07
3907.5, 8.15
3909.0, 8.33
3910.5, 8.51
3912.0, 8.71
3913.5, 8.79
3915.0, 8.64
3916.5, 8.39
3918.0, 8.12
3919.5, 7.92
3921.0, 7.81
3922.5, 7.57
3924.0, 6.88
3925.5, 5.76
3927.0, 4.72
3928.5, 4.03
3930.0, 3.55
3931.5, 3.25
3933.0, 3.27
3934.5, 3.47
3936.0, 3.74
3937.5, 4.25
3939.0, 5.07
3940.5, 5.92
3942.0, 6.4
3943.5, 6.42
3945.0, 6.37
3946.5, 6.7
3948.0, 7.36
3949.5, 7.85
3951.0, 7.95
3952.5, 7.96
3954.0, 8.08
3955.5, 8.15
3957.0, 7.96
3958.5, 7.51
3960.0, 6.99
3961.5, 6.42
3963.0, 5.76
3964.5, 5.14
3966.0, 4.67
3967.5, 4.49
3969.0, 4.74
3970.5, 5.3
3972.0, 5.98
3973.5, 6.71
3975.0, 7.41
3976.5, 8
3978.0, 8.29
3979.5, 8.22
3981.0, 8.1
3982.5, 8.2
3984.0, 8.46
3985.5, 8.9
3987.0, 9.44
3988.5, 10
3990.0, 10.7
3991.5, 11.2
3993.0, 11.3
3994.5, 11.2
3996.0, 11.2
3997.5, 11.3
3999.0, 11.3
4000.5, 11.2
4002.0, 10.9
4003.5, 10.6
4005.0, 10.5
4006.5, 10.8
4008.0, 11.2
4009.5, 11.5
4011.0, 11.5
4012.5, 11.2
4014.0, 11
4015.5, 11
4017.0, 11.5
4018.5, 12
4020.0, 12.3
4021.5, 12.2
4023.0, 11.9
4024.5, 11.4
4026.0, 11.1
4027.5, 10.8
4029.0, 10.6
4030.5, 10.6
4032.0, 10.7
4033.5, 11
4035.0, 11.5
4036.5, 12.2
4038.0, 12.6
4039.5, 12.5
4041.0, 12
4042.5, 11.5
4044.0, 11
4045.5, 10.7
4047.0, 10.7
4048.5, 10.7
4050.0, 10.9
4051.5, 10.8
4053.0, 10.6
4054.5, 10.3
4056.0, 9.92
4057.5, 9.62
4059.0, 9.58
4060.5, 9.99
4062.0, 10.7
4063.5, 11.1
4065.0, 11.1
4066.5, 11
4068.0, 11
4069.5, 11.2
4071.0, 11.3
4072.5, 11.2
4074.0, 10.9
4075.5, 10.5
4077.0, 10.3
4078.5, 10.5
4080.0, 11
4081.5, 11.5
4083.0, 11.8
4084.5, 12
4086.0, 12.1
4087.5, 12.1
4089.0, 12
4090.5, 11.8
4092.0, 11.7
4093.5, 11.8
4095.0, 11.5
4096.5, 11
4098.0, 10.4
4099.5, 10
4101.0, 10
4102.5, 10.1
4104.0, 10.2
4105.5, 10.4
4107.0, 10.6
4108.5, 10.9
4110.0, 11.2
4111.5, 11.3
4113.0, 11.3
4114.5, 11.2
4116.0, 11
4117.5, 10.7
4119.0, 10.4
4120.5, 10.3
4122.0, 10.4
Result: 1.9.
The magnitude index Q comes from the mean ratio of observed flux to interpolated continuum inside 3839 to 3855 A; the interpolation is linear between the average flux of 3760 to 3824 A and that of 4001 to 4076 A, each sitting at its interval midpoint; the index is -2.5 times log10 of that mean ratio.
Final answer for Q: 0.31 mag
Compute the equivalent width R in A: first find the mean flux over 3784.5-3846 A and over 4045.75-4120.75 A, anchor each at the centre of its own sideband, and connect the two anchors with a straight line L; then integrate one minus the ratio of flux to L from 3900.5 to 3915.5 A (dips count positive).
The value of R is -2.37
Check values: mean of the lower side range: 5.21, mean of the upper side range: 10.9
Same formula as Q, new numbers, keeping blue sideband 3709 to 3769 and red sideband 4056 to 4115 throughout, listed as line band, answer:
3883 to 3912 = 0.11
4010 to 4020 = -0.15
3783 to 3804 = 0.14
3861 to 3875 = 0.35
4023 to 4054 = -0.10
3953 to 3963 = 0.22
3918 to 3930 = 0.33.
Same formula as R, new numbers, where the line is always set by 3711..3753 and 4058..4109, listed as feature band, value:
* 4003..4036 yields -3.9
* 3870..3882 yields 3.3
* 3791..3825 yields 5.5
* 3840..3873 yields 9.4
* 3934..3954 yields 6.1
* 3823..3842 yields 9.1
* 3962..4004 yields 4.6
